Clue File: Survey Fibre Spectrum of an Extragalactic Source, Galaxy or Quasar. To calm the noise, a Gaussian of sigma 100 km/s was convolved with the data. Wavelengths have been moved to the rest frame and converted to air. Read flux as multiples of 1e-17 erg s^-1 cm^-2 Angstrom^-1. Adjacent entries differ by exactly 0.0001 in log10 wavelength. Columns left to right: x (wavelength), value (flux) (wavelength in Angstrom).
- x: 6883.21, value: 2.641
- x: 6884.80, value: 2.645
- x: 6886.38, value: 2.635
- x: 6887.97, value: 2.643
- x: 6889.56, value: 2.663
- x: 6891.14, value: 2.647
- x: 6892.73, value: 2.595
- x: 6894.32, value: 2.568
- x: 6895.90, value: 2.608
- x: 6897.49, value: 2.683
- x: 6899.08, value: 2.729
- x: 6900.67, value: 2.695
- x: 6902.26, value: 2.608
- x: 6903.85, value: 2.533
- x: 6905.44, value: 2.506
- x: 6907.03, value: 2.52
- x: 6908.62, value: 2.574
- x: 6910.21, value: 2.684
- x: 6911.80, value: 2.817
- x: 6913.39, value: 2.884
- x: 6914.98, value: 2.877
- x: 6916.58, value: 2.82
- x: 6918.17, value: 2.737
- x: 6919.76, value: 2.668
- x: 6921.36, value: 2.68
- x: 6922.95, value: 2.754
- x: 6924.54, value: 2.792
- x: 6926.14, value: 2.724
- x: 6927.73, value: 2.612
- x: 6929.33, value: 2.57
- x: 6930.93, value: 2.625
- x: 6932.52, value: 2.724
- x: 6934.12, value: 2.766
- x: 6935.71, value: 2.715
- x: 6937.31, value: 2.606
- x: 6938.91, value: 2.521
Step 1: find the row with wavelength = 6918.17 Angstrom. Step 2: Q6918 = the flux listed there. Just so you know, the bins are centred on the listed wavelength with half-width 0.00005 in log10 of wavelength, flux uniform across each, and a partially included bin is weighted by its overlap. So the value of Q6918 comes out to 2.737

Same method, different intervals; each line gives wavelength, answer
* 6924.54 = 2.792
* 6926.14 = 2.724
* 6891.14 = 2.647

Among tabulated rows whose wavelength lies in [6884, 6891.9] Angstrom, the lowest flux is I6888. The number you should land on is 2.635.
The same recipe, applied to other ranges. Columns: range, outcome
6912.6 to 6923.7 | 2.668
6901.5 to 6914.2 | 2.506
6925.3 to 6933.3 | 2.57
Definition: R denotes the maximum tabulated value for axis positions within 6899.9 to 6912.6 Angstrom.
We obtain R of 2.817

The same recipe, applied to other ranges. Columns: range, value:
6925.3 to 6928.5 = 2.724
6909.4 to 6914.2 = 2.884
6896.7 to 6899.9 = 2.729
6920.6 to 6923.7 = 2.754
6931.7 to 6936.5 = 2.766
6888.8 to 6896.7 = 2.663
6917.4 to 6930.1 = 2.792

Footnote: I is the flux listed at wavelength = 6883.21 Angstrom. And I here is 2.641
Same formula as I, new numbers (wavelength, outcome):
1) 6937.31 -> 2.606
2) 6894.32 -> 2.568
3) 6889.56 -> 2.663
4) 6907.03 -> 2.52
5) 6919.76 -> 2.668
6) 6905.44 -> 2.506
